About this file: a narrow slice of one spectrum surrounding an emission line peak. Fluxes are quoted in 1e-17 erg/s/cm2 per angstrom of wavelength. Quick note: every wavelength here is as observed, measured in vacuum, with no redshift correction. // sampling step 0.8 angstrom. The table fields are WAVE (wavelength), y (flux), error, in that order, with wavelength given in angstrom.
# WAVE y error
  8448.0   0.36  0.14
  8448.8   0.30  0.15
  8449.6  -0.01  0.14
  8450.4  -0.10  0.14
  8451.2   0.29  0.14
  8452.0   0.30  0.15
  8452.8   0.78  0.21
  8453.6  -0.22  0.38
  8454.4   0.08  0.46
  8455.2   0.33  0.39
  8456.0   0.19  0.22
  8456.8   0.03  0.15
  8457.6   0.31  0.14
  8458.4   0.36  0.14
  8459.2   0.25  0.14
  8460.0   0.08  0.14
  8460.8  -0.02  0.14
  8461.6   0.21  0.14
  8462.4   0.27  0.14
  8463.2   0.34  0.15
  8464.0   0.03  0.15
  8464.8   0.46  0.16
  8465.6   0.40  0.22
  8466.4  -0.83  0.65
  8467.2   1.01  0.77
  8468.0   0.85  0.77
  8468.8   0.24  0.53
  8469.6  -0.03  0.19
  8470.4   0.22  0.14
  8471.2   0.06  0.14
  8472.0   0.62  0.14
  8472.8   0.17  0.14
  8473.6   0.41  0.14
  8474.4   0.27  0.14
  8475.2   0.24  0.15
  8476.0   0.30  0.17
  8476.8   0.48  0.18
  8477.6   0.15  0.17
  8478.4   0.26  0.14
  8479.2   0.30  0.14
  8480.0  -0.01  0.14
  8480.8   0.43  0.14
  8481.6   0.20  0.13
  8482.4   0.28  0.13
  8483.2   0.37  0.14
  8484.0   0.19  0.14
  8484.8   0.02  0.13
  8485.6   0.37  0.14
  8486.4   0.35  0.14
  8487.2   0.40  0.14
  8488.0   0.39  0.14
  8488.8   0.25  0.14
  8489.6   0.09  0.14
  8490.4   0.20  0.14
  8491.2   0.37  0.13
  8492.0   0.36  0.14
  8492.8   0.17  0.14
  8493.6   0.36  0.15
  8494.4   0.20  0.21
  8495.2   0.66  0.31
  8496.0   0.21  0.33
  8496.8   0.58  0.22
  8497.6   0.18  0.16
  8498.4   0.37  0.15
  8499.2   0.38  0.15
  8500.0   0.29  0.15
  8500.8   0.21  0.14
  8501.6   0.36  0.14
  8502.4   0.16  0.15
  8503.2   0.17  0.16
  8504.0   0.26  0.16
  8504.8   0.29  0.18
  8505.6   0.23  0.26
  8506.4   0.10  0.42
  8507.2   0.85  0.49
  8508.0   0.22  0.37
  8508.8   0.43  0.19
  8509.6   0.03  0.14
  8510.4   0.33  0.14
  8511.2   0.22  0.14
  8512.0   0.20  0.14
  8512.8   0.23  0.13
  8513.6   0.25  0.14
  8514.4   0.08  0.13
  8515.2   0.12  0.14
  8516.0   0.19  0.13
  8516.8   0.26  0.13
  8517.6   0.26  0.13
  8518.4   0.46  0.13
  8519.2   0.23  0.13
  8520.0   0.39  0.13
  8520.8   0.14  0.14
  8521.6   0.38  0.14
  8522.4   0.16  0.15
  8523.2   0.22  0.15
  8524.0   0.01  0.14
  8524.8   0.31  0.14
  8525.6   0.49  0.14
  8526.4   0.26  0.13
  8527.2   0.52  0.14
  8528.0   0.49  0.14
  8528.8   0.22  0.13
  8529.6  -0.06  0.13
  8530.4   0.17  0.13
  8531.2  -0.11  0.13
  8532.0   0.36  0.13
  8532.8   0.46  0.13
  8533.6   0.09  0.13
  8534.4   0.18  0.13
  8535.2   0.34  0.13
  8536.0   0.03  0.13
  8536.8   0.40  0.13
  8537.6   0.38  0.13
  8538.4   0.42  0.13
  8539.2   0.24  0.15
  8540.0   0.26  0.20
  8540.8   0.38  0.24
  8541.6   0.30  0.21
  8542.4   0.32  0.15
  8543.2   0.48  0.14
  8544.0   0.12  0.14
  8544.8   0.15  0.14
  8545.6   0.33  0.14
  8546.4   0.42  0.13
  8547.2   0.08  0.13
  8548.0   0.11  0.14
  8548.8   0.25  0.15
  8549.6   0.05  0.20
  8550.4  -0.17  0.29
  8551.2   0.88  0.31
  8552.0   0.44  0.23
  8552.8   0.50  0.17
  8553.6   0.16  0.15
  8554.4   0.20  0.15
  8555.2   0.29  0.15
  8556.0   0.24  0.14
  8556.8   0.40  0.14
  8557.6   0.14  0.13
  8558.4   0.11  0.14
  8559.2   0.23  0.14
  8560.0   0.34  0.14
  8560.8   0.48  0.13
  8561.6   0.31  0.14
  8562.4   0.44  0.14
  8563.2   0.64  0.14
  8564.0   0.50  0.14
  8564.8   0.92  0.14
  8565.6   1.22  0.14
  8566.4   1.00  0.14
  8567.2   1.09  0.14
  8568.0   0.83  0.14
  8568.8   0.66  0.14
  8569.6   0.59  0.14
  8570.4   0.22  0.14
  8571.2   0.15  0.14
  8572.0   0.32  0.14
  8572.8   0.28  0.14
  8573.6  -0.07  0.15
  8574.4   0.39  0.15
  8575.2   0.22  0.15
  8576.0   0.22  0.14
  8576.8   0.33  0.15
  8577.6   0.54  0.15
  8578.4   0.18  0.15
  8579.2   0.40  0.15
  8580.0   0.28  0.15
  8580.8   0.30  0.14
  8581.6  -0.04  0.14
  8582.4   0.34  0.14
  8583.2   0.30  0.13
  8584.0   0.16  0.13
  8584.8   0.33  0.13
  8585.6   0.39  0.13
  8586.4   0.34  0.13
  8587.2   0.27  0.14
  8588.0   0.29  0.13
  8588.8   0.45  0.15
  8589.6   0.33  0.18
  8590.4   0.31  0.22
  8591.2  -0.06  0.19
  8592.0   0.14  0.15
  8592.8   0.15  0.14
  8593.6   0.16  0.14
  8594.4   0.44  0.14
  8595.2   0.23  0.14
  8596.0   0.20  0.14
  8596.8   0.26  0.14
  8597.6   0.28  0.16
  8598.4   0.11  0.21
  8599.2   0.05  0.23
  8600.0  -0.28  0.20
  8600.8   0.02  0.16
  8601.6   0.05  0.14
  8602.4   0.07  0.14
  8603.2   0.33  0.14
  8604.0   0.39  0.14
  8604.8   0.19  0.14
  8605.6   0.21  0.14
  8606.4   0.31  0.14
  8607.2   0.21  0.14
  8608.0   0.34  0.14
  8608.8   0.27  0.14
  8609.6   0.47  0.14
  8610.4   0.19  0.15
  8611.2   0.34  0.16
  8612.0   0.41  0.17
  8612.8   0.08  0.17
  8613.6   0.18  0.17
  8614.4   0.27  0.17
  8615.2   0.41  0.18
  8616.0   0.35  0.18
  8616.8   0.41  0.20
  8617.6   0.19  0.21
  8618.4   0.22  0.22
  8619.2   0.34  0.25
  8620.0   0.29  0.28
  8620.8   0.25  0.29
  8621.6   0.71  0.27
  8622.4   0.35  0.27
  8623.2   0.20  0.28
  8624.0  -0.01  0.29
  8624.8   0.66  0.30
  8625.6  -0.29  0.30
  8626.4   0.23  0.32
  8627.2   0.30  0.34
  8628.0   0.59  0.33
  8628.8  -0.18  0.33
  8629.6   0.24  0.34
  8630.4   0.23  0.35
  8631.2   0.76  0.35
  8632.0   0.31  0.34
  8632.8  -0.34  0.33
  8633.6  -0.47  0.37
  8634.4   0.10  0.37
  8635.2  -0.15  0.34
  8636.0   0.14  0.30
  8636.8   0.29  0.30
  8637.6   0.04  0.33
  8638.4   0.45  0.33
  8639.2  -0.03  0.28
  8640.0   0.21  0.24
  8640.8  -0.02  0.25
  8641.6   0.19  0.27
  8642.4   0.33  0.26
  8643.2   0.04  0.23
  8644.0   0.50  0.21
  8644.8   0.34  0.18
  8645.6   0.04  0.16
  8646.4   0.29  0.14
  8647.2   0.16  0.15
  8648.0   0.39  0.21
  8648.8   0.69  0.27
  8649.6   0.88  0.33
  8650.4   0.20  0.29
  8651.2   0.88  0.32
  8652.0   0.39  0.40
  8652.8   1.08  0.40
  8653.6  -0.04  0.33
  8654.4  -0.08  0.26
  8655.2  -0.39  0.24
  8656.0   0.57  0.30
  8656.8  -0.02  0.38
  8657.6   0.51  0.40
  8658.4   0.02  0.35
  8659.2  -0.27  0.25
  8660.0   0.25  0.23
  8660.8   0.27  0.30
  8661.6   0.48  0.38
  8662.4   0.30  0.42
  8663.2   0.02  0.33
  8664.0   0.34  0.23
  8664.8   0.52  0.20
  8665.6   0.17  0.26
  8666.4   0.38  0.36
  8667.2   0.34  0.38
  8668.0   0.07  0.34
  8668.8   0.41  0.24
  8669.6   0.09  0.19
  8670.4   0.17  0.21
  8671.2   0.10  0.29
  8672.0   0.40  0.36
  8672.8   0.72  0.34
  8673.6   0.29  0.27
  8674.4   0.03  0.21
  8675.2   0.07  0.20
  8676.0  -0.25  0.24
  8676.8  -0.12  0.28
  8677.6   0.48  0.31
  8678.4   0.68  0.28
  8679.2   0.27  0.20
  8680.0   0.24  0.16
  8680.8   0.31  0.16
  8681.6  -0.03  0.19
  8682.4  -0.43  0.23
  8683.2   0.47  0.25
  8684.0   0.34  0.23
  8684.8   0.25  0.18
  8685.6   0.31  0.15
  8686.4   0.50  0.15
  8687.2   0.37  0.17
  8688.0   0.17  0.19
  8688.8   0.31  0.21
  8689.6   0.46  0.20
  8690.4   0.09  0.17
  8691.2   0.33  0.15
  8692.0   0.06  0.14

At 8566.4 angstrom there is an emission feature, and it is Hbeta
